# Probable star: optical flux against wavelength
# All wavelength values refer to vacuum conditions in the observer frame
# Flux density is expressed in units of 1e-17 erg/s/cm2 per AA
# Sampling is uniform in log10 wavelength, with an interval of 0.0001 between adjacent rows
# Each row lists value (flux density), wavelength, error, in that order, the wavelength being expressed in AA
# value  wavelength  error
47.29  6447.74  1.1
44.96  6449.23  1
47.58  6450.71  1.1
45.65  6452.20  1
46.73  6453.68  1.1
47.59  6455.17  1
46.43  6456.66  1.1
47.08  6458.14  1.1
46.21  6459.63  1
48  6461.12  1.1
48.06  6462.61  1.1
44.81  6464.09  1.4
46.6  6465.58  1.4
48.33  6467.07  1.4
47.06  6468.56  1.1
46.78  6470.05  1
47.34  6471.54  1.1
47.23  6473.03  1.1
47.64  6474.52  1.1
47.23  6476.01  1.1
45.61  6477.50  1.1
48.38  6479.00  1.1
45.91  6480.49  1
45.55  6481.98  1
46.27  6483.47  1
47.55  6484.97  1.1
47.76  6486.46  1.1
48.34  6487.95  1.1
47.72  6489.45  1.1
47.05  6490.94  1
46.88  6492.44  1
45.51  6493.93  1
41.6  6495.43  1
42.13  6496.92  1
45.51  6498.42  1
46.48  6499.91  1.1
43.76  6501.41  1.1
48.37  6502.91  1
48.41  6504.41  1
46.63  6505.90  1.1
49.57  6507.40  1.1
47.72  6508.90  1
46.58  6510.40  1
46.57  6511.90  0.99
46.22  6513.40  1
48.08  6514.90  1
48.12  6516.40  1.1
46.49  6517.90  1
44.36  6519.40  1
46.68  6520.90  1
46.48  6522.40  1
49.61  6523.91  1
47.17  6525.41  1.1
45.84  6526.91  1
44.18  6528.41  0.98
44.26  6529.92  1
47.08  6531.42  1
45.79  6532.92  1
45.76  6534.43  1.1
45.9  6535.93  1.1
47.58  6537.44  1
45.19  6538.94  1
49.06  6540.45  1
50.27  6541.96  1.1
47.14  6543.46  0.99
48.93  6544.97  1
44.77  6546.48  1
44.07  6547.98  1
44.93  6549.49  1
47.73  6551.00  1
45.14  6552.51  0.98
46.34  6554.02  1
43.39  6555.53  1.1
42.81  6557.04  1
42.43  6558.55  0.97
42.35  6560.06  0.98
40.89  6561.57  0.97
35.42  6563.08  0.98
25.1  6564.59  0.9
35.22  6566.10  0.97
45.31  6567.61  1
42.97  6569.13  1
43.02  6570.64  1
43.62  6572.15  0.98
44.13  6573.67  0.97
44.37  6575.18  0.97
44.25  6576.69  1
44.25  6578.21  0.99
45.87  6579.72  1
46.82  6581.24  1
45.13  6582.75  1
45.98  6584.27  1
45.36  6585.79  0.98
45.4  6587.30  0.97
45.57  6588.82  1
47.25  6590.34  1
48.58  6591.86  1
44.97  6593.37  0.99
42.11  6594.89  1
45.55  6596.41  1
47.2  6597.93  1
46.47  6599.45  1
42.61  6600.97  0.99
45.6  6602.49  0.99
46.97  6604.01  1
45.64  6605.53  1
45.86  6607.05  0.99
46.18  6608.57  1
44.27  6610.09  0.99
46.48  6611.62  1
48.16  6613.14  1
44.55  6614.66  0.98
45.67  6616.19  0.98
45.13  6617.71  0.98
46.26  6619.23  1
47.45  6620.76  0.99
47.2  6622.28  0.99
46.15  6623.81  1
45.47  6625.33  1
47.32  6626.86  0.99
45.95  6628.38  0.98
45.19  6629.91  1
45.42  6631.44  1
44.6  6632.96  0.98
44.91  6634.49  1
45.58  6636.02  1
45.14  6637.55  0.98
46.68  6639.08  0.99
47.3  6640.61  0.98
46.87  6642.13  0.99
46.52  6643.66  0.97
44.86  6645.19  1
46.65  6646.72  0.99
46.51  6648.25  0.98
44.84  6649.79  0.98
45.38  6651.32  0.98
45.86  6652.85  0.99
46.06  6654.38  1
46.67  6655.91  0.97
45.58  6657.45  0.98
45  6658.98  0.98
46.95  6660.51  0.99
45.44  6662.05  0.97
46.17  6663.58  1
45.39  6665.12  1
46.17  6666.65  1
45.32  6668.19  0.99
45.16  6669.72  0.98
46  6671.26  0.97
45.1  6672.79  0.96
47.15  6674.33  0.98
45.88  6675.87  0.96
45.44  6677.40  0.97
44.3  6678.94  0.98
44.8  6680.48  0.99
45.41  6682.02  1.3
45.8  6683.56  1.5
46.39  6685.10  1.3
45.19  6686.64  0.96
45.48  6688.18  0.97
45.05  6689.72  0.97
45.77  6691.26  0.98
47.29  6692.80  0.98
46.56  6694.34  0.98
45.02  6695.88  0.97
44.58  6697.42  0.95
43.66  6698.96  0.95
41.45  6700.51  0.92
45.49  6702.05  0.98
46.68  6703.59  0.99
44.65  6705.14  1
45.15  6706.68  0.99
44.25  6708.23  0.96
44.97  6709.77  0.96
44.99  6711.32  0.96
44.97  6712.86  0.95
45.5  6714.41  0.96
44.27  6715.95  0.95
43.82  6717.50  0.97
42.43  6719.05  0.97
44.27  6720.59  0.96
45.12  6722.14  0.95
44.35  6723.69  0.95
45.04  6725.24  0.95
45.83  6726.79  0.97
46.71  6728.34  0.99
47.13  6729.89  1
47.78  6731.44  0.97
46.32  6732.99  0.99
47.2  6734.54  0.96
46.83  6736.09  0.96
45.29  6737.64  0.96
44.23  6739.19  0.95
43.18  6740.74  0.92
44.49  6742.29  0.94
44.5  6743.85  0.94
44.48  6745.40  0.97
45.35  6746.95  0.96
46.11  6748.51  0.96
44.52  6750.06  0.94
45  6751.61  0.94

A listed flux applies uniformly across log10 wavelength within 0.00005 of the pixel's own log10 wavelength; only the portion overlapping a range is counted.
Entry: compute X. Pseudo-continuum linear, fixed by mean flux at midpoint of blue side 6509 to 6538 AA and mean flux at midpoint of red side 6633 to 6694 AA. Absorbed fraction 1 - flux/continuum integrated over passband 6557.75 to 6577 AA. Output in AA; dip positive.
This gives 2.3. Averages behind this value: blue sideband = 46.5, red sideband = 45.8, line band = 40.6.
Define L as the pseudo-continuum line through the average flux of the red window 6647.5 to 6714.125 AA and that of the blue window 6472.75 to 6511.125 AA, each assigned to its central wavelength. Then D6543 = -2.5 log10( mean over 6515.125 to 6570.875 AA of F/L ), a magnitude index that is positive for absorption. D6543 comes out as 0.041 mag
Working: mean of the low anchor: 46.6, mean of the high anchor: 45.4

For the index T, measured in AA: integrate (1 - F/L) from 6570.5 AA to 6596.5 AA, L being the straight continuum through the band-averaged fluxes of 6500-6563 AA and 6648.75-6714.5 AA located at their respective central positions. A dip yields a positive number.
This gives 0.4 AA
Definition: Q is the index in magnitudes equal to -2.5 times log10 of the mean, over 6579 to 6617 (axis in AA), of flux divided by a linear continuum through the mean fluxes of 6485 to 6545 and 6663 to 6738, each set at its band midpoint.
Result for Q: 0.008 mag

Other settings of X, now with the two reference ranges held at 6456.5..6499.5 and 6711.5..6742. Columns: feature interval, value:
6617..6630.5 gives -0.13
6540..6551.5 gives -0.20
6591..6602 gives 0.14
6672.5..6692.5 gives -0.03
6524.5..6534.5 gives 0.11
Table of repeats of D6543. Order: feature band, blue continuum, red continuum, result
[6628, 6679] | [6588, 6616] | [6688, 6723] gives -0.011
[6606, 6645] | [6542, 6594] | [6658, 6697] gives -0.028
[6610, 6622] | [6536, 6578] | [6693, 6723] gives -0.051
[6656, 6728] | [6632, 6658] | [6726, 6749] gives 0.013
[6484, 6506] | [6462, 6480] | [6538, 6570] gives -0.006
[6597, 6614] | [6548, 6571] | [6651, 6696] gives -0.065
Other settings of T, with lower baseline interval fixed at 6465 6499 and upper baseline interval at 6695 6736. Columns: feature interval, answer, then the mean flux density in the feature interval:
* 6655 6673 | -0.1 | 45.8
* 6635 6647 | -0.2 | 46.2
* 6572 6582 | 0.2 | 44.8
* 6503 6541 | -0.4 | 46.8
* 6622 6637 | 0.0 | 45.7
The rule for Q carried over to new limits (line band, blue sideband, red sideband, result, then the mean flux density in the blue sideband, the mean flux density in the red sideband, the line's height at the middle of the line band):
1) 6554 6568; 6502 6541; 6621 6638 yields 0.18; 46.8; 45.8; 46.4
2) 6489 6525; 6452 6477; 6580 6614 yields 0.00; 47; 45.8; 46.6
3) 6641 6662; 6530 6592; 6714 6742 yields -0.03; 44.4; 45.3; 44.9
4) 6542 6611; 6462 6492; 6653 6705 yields 0.05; 47.1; 45.5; 46.3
